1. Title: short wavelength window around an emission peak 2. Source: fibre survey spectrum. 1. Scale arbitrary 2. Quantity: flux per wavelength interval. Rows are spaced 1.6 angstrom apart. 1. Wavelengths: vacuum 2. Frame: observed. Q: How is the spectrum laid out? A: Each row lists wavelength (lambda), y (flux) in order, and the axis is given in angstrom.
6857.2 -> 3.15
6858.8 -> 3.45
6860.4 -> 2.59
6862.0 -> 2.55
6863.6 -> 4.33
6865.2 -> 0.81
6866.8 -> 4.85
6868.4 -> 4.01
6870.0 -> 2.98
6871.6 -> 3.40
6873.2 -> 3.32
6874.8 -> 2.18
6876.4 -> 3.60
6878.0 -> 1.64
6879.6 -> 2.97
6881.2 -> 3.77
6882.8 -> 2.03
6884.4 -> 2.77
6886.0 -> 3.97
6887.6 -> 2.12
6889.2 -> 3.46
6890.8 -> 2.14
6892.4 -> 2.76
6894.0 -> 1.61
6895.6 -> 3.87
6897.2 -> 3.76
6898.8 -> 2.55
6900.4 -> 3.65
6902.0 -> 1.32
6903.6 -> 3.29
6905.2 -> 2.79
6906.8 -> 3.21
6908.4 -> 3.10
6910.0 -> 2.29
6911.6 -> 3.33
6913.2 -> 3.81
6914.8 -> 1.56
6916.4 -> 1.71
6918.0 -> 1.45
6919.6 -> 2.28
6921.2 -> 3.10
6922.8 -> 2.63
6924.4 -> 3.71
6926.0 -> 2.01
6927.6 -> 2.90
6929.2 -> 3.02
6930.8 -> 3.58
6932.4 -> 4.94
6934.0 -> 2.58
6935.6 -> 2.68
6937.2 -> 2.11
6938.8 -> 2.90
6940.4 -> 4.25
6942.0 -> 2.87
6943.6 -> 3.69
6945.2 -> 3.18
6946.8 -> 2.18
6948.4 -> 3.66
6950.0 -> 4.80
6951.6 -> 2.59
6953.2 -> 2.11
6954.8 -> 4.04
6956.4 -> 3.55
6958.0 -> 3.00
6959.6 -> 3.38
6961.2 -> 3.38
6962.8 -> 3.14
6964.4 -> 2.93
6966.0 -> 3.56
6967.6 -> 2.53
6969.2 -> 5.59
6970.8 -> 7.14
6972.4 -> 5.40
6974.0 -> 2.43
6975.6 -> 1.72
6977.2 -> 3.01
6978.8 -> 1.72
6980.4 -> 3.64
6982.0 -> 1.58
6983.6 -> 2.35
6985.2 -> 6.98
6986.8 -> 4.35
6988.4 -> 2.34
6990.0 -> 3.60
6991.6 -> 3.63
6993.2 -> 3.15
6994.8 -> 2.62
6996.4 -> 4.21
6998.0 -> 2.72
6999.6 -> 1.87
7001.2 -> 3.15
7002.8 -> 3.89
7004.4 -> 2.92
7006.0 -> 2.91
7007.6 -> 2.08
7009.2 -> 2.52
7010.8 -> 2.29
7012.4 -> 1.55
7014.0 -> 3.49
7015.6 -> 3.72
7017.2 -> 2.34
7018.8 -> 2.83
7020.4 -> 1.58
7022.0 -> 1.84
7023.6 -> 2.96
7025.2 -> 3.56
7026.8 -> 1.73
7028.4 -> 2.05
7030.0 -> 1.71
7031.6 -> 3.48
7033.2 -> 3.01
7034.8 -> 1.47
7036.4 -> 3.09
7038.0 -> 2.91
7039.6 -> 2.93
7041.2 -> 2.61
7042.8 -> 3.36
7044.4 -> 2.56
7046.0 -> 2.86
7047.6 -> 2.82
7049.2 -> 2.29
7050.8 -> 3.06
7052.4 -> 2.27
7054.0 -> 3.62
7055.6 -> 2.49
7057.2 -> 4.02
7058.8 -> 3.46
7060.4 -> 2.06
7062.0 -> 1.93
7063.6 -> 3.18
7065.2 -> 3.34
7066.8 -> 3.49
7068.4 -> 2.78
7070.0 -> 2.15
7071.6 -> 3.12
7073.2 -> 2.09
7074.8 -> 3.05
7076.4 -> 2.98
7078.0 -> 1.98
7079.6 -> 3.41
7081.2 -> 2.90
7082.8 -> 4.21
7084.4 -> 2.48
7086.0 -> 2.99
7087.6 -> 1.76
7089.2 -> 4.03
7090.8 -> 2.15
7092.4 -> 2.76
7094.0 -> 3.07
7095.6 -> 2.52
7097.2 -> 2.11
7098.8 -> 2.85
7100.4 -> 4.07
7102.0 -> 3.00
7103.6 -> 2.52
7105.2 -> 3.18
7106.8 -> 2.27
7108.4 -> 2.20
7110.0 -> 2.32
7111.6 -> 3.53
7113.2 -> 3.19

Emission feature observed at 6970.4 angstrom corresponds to [S II]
